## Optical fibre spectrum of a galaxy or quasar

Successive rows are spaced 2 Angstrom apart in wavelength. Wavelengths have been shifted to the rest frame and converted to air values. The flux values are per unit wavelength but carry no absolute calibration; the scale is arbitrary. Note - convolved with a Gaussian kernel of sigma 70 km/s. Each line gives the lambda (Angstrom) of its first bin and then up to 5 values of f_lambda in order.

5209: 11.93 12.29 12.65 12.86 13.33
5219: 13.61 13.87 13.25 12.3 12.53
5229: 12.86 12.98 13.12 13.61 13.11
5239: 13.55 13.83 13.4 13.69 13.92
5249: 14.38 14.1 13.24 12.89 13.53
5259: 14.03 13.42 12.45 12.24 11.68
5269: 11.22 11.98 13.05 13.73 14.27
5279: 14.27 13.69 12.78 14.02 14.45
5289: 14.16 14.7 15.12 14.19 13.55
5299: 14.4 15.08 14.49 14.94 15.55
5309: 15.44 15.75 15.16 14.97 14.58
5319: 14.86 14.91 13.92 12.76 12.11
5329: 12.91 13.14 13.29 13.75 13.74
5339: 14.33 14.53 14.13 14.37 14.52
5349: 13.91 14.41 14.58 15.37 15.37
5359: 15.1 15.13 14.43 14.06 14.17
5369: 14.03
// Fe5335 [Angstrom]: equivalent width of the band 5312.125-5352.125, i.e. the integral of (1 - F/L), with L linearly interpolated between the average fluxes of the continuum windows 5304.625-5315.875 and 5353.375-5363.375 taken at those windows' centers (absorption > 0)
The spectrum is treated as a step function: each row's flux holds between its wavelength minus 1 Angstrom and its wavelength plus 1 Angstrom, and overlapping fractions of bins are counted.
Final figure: 3.17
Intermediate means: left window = 15.3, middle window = 14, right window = 15.1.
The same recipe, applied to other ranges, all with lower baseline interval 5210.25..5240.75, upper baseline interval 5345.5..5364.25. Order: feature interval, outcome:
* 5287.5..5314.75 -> -1.5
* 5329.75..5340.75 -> 0.6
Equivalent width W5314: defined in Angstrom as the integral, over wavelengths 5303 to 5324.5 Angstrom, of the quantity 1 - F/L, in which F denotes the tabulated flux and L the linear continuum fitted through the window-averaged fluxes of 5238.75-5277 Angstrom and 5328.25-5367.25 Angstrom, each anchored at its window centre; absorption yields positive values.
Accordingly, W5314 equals -1.7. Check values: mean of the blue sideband 13.2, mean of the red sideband 14.3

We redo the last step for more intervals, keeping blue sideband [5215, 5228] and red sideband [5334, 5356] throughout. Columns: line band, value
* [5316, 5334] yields 0.67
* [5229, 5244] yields -0.07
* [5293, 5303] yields -0.38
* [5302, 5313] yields -0.99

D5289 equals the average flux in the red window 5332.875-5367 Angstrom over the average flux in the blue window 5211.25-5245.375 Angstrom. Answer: 1.10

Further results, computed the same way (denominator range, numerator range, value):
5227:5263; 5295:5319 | 1.11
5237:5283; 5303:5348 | 1.07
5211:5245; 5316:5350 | 1.05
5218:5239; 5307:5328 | 1.10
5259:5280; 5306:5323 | 1.17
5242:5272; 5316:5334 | 1.04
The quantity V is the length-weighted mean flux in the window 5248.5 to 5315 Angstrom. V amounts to 13.9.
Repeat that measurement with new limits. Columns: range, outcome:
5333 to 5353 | 14.2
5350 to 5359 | 15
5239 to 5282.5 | 13.3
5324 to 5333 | 12.8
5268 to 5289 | 13.4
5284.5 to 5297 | 14.4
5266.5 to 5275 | 12.2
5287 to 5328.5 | 14.5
